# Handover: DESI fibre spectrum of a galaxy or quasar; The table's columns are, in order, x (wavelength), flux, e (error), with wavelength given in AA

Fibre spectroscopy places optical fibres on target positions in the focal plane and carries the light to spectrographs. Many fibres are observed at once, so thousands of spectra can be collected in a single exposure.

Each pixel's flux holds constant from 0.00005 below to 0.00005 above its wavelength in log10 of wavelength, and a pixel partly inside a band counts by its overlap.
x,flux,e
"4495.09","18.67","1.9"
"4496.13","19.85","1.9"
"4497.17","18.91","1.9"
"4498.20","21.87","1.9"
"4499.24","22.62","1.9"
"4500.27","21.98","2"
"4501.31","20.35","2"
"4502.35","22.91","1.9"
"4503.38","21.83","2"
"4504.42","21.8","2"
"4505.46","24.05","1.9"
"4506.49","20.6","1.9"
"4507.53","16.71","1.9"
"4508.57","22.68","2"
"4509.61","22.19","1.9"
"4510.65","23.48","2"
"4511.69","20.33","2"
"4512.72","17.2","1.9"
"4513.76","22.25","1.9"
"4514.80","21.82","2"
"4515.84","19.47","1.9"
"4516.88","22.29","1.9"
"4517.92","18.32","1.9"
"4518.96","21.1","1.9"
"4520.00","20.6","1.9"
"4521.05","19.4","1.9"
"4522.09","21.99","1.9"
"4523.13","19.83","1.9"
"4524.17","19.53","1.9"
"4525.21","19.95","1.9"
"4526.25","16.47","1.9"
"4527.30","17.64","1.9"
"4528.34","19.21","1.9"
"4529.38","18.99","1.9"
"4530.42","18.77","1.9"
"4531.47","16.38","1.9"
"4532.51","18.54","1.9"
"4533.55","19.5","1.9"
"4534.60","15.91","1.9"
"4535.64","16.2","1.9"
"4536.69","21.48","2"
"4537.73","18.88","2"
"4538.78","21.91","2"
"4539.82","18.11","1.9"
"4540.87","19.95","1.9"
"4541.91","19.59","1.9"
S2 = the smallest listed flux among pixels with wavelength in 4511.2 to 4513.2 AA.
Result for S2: 17.2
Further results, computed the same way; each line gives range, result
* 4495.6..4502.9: 18.91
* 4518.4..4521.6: 19.4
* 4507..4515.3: 16.71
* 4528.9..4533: 16.38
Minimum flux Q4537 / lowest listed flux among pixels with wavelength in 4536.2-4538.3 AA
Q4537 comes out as 18.88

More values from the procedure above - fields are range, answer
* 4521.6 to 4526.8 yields 16.47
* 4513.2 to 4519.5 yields 18.32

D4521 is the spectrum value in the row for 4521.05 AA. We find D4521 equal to 19.4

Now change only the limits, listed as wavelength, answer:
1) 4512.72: 17.2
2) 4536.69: 21.48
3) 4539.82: 18.11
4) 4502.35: 22.91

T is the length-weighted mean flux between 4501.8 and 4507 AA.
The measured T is 22.3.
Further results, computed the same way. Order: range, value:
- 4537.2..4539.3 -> 20.4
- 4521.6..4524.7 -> 20.5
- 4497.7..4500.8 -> 22.1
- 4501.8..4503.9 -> 22.4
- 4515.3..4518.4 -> 20.1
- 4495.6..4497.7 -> 19.4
